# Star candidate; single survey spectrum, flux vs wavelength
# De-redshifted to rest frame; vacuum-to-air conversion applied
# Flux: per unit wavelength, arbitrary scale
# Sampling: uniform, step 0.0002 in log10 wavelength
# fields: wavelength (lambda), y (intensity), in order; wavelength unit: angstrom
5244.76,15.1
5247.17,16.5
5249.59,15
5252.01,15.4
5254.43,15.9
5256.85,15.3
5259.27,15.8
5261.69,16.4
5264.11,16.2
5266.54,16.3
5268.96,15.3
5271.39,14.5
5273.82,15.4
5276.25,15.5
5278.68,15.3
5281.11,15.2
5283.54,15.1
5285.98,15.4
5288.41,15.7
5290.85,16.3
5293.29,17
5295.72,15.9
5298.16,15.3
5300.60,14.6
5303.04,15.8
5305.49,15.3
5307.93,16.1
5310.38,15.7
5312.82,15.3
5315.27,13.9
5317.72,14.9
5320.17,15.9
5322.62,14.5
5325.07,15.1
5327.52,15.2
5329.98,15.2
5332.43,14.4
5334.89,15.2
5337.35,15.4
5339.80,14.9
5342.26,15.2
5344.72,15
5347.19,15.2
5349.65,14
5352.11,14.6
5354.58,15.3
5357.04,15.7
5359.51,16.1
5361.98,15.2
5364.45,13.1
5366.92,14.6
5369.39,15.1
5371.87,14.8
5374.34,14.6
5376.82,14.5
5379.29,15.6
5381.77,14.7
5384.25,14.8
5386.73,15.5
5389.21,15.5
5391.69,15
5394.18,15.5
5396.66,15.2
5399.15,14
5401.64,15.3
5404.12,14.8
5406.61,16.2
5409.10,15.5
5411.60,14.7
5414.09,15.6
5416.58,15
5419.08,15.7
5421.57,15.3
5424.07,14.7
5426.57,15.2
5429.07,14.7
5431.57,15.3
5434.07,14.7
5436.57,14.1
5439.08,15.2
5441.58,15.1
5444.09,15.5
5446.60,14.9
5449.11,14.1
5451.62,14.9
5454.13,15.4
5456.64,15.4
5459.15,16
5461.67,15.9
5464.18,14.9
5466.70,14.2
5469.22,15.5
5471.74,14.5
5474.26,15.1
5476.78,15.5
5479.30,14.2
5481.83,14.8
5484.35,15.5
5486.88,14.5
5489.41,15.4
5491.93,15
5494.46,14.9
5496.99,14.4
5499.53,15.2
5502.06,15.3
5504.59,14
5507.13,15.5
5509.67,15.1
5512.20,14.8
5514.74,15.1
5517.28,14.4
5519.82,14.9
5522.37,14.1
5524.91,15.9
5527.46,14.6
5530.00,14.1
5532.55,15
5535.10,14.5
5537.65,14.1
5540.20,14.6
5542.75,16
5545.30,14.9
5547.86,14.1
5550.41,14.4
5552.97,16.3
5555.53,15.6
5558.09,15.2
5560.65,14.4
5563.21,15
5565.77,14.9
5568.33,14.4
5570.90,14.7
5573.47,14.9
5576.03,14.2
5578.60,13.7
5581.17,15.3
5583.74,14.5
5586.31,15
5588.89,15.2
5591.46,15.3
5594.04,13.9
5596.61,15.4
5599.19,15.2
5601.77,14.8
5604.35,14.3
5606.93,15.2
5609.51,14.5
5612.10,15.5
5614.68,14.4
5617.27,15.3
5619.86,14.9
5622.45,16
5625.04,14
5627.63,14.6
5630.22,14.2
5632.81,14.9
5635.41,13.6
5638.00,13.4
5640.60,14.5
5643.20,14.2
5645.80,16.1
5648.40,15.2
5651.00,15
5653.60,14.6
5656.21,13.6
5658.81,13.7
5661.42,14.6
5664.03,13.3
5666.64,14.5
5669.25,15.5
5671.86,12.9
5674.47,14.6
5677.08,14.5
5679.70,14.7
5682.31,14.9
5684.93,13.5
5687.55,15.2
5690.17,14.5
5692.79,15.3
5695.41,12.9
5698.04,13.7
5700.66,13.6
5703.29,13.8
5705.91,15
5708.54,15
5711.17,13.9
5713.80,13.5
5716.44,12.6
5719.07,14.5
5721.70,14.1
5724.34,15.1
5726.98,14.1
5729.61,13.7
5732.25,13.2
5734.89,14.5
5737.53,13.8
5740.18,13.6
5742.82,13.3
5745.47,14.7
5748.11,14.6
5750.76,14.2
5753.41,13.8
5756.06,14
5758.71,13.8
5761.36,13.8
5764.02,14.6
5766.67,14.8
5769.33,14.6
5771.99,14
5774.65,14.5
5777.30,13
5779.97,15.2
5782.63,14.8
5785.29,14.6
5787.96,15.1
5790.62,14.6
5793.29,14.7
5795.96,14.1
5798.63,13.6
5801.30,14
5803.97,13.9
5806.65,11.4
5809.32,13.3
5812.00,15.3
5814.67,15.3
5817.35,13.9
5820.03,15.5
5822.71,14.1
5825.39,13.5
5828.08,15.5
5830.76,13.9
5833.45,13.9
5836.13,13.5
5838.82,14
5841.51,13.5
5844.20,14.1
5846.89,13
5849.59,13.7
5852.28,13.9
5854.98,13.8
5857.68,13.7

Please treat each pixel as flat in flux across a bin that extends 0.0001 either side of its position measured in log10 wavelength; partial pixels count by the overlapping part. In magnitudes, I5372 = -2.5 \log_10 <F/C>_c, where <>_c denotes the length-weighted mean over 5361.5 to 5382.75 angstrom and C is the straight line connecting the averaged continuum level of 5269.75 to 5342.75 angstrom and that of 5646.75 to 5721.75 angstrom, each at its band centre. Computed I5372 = 0.03 mag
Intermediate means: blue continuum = 15.3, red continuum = 14.2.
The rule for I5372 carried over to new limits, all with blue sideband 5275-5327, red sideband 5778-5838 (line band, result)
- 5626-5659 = 0.01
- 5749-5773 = 0.01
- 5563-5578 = 0.01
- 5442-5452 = 0.02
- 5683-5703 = 0.03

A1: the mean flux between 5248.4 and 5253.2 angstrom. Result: 15.2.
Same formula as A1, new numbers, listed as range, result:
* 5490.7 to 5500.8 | 14.9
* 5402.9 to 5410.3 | 15.5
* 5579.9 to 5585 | 14.9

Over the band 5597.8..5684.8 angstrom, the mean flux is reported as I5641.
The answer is 14.6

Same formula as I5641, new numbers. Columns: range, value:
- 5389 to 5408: 15.2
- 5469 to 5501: 14.9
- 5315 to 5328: 15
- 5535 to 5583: 14.8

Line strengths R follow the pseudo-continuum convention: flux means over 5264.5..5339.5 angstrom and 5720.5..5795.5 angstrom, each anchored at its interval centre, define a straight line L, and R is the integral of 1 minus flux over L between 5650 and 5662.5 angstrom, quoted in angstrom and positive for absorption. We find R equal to 0.2 angstrom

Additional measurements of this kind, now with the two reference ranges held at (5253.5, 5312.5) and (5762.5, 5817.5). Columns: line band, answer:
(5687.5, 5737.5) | 1.34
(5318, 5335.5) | 0.52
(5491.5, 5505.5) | 0.22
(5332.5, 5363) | 0.66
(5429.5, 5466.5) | 0.29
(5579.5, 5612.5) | -0.26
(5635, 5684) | 0.72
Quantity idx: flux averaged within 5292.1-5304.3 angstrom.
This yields 15.7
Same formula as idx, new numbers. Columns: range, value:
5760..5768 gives 14.4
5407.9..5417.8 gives 15.2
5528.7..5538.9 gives 14.4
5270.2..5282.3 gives 15.2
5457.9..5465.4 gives 15.6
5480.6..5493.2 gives 15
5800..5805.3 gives 14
